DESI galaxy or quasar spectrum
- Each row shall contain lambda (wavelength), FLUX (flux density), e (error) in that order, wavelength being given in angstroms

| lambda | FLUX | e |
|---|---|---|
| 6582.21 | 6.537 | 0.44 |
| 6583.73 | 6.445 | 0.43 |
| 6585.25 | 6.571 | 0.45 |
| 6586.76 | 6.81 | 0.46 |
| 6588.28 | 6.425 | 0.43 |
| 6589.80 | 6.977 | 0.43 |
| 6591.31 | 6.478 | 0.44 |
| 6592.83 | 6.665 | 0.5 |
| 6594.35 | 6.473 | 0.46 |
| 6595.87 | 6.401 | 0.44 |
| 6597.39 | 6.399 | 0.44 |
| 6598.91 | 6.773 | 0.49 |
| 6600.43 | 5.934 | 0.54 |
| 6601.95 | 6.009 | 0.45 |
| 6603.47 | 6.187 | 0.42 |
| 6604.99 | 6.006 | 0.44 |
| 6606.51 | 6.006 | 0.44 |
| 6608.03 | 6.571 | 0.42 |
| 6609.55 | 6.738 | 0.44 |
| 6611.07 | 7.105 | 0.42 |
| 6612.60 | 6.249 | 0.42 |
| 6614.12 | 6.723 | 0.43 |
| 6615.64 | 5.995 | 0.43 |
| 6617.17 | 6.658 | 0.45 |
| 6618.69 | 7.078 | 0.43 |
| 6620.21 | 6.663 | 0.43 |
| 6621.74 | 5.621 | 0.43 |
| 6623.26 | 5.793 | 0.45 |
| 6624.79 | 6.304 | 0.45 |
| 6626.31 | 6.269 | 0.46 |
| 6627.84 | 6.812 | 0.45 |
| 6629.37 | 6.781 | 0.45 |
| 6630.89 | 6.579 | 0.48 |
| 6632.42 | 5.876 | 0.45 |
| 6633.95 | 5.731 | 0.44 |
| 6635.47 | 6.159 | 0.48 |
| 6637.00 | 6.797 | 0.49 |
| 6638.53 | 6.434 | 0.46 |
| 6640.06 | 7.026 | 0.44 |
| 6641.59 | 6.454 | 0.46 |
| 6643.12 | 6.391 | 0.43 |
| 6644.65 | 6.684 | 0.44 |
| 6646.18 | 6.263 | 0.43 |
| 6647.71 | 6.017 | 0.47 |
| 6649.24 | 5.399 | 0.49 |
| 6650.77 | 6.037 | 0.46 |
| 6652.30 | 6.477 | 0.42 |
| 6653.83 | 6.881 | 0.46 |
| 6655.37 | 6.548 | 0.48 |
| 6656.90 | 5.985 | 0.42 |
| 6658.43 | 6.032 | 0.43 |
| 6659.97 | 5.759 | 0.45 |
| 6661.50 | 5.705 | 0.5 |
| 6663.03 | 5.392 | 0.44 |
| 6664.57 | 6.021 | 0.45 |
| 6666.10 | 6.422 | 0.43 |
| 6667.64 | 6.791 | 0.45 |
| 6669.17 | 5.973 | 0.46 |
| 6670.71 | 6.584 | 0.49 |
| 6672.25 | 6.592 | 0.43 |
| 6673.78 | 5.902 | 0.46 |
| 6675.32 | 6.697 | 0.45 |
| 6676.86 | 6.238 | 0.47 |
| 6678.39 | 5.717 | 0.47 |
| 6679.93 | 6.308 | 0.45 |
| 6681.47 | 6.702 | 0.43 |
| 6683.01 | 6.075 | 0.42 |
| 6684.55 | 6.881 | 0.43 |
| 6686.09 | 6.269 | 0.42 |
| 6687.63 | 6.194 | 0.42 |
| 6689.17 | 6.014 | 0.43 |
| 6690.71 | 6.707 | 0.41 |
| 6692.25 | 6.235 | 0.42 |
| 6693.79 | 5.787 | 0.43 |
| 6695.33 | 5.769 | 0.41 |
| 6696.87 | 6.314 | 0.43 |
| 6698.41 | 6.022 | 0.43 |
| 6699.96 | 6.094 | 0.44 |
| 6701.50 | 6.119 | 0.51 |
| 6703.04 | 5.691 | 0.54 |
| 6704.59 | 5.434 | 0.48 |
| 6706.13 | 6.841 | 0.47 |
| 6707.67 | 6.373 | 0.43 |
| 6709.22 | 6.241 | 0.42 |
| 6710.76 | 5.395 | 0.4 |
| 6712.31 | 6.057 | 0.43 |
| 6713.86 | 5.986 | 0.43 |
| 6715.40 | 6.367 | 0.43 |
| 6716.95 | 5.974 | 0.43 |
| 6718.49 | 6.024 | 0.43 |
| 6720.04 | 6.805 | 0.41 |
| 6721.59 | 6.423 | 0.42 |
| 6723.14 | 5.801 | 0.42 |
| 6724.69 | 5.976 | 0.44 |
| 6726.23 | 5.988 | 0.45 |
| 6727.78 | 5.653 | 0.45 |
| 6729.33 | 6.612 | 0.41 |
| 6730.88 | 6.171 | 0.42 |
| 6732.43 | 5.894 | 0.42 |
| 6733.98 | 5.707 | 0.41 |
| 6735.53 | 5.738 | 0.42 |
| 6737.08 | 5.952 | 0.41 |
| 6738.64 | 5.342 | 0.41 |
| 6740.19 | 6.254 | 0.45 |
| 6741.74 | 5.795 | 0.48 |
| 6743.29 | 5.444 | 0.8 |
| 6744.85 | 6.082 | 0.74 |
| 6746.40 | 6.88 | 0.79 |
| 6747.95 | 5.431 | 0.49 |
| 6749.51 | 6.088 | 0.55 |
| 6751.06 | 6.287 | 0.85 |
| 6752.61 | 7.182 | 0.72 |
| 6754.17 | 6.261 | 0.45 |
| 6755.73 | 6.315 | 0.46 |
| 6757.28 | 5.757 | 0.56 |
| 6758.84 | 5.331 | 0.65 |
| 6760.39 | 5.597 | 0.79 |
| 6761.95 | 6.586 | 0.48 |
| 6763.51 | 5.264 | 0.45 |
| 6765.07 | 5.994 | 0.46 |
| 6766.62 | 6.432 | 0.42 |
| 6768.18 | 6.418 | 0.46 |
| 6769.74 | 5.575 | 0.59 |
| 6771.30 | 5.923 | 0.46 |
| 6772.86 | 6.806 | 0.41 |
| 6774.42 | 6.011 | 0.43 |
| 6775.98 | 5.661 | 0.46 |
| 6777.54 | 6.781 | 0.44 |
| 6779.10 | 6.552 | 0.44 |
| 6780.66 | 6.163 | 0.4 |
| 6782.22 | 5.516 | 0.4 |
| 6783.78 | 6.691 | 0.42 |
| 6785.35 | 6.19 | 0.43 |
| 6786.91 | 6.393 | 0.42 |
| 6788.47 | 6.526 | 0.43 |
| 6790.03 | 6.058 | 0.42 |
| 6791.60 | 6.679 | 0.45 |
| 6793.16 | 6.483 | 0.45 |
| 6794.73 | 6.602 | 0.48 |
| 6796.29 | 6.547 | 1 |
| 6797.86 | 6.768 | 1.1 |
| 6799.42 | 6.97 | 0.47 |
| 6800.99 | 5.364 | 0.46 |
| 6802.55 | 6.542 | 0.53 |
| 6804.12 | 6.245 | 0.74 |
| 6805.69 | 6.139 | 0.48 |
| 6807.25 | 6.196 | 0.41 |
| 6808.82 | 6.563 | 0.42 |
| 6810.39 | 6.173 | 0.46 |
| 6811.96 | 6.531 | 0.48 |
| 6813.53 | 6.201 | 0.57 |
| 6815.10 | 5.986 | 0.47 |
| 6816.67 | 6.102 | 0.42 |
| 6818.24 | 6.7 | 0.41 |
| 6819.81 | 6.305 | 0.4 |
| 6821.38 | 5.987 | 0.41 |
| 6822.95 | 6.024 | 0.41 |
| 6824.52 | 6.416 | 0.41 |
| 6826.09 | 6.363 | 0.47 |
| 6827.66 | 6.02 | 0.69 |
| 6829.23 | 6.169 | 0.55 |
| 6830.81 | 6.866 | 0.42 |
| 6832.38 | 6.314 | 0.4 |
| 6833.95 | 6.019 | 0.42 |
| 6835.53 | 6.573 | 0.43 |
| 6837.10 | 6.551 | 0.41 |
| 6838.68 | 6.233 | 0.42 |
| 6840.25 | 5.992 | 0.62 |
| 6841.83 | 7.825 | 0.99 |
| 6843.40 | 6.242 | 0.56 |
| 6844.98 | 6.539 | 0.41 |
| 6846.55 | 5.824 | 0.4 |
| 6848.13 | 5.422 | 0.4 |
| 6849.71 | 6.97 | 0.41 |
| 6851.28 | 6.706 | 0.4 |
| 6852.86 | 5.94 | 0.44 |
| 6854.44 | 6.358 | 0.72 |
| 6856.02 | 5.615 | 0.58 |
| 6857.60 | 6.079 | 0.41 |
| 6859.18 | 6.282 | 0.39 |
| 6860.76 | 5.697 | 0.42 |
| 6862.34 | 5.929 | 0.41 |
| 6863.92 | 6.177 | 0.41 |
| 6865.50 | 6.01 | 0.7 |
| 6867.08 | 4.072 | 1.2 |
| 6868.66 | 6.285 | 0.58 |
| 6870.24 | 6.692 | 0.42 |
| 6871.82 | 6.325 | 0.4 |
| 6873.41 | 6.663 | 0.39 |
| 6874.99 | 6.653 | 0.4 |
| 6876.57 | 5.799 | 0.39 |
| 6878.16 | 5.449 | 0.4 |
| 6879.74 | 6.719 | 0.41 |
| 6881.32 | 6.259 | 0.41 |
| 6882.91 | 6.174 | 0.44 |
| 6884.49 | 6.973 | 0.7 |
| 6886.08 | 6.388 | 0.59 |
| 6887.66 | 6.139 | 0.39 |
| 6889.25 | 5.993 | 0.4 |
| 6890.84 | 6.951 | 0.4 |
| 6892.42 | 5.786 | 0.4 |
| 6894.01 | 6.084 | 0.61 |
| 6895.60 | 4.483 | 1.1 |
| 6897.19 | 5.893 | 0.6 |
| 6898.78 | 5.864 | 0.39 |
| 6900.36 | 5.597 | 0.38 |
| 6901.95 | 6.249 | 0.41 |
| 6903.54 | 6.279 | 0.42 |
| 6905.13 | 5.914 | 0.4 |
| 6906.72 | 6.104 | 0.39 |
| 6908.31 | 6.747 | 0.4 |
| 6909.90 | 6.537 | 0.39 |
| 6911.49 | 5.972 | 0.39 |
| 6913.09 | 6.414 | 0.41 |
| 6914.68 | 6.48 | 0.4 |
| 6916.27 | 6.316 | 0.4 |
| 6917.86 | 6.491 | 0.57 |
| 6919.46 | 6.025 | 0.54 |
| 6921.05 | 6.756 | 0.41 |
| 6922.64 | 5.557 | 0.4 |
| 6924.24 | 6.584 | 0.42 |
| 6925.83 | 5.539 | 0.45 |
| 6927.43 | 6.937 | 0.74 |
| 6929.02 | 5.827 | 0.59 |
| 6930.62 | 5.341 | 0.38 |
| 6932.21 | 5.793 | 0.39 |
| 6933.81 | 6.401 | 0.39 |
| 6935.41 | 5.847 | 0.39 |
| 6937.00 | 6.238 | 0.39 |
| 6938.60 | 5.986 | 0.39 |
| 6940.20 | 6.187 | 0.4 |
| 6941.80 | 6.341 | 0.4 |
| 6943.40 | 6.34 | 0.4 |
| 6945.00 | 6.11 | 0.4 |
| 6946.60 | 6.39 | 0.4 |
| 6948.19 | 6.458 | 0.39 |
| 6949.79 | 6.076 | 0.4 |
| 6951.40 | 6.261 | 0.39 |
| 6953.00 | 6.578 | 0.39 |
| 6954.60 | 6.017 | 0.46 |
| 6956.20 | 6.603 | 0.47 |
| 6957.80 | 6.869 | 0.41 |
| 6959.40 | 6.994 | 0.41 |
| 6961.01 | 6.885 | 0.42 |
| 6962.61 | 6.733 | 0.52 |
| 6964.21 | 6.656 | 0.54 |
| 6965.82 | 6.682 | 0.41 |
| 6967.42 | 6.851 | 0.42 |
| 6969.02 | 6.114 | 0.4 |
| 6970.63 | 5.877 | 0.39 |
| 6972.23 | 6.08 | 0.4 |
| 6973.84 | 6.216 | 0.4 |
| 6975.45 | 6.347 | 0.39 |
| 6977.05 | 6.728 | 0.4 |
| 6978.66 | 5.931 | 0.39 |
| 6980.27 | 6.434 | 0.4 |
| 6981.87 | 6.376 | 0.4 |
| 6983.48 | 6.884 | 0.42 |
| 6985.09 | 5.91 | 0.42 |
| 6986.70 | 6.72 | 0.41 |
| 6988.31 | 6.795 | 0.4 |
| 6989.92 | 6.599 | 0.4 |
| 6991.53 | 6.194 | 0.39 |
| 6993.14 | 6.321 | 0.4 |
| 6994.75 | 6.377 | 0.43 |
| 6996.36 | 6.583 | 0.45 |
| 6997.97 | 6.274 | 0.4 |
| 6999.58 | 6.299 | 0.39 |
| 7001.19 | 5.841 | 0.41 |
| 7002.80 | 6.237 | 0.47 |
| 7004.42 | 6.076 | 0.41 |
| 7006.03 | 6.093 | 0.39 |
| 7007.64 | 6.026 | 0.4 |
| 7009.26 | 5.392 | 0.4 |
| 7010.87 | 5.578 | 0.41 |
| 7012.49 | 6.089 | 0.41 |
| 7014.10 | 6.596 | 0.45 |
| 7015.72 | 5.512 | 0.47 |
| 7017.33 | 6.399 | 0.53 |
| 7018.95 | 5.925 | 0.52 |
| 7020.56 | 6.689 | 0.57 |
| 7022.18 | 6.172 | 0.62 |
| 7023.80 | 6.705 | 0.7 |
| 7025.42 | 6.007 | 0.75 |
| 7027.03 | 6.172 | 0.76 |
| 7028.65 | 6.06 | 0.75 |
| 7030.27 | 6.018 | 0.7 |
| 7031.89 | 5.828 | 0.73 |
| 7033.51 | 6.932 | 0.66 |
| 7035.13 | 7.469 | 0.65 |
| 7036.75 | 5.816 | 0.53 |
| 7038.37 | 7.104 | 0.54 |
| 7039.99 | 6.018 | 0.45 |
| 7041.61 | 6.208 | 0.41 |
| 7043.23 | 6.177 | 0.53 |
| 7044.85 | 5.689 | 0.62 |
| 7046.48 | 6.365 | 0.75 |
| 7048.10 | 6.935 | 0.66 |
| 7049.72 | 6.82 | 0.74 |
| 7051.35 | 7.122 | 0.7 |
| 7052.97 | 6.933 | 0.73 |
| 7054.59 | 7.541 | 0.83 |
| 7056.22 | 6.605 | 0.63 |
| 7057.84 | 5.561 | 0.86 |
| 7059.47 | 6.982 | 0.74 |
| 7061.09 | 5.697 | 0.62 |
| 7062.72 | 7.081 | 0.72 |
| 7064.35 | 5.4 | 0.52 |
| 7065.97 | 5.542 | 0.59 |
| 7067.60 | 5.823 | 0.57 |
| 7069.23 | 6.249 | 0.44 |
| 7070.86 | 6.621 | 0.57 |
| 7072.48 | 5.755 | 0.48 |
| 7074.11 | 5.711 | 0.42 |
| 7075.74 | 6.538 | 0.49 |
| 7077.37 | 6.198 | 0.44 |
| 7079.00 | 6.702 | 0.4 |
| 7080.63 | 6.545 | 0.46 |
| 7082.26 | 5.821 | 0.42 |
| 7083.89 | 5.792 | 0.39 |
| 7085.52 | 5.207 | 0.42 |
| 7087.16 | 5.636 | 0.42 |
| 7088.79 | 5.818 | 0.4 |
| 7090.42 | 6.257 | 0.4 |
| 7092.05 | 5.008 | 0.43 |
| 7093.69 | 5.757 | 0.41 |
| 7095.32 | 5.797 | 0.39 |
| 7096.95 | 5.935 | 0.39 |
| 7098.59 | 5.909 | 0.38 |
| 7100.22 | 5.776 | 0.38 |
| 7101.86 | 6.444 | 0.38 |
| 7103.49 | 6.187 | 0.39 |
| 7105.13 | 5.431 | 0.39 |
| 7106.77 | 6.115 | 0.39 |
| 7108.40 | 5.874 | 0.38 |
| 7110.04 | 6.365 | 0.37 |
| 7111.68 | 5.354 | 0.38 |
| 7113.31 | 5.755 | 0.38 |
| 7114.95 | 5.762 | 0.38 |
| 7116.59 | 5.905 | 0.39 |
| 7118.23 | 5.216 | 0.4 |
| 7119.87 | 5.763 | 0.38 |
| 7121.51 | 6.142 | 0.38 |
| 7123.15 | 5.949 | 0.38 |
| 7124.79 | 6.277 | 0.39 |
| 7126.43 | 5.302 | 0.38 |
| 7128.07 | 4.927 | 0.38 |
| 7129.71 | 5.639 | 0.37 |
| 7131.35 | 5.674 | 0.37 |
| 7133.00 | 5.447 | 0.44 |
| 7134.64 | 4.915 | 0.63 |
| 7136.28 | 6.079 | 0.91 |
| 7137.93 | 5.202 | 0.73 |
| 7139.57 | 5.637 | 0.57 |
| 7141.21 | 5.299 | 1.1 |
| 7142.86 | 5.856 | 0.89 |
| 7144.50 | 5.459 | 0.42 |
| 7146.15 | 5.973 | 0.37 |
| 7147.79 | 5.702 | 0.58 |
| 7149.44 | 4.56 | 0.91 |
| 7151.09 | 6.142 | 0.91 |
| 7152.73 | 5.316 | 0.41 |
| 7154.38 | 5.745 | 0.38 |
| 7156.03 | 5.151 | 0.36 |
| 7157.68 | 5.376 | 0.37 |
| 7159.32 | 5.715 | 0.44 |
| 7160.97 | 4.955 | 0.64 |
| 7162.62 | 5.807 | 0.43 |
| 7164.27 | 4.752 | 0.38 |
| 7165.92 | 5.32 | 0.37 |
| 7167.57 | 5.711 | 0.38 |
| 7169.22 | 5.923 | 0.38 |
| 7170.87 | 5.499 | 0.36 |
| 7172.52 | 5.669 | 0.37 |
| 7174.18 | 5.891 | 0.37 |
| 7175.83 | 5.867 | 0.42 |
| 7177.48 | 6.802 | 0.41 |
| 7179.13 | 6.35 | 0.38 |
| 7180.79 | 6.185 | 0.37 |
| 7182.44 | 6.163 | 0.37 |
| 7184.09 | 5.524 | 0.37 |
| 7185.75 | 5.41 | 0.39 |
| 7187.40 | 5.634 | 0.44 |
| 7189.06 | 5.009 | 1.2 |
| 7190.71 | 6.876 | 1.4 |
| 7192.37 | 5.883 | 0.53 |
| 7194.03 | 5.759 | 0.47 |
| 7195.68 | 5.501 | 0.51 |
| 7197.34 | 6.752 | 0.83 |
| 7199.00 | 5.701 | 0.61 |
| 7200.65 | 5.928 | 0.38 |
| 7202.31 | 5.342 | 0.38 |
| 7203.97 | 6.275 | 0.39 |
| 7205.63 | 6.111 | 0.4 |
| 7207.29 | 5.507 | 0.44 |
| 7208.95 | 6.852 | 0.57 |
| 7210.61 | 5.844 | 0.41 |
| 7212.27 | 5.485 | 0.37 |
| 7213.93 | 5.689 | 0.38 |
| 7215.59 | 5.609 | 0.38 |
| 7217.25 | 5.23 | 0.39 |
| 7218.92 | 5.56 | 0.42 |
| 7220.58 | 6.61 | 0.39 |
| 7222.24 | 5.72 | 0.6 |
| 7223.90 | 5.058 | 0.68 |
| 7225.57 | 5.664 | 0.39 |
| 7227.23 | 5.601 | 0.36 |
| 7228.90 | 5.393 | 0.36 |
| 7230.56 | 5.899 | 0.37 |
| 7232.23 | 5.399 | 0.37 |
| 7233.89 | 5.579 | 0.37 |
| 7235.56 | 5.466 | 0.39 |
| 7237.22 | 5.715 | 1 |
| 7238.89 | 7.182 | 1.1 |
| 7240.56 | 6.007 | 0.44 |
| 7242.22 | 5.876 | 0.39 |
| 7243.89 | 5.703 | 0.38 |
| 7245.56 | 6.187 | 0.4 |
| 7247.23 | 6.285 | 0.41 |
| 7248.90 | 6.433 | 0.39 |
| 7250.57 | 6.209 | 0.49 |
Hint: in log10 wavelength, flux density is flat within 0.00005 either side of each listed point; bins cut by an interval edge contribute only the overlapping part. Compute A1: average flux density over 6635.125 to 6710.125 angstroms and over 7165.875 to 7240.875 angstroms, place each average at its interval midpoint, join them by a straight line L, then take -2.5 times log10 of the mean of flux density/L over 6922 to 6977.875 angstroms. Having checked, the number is -0.05 mag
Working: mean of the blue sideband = 6.23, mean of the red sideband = 5.83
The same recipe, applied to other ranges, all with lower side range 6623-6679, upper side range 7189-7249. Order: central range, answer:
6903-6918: -0.042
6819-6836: -0.024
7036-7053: -0.082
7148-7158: 0.098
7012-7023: -0.035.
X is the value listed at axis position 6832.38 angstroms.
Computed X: 6.314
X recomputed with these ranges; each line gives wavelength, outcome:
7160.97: 4.955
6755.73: 6.315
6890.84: 6.951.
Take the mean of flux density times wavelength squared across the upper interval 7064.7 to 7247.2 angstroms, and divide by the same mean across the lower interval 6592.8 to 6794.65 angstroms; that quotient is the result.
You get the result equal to 1.06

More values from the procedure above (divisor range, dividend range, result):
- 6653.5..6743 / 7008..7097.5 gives 1.12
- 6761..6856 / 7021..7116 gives 1.05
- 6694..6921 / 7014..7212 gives 1.05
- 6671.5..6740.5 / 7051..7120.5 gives 1.10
